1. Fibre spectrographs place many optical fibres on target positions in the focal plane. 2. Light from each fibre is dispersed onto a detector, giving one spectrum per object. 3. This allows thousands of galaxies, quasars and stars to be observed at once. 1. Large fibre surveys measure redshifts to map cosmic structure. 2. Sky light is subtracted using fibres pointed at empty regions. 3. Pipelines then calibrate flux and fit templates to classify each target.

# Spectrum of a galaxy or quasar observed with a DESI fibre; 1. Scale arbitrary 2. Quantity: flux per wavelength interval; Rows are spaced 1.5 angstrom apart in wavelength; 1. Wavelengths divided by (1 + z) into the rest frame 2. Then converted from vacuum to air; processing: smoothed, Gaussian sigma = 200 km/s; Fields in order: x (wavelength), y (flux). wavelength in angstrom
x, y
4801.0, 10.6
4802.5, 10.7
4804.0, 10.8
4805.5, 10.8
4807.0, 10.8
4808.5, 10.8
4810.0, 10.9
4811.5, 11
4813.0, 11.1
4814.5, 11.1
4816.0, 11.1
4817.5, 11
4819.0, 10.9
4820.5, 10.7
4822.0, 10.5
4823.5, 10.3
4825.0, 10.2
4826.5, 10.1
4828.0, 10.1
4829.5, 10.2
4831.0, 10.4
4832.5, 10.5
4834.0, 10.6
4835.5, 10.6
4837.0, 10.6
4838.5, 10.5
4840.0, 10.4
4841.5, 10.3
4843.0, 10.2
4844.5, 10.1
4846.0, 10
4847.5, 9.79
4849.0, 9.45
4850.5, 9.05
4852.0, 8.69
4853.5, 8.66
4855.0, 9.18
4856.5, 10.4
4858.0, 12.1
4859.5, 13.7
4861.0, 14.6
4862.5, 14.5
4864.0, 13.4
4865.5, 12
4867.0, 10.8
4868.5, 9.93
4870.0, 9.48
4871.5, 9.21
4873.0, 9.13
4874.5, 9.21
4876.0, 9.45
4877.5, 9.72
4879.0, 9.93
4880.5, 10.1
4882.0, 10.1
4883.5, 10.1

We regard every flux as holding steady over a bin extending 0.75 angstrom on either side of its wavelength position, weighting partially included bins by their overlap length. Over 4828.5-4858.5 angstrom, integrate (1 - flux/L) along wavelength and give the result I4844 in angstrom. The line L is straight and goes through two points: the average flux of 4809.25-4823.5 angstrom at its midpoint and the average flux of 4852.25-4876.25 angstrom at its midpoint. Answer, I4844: 2.4 angstrom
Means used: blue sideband 10.9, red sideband 11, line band 10.1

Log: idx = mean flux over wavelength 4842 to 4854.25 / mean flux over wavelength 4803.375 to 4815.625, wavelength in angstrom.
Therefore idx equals 0.9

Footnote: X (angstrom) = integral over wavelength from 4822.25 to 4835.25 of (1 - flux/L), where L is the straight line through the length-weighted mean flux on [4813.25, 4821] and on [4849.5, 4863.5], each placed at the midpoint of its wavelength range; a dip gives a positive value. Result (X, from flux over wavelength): 0.9 angstrom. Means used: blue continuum 11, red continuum 11.2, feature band 10.3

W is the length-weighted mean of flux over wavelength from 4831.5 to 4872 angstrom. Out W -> 10.7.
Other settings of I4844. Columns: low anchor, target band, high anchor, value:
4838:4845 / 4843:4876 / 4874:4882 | -1.9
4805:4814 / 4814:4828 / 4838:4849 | 0.0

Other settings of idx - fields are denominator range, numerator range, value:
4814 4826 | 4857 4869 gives 1.18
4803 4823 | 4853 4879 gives 1.00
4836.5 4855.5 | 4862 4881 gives 1.07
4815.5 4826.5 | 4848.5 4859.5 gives 0.93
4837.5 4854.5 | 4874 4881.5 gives 1.00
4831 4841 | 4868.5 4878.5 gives 0.90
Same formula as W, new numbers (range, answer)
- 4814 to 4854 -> 10.2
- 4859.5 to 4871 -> 12.1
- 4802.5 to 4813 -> 10.9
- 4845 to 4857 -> 9.4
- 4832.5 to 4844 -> 10.5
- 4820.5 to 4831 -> 10.3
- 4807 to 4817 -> 11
